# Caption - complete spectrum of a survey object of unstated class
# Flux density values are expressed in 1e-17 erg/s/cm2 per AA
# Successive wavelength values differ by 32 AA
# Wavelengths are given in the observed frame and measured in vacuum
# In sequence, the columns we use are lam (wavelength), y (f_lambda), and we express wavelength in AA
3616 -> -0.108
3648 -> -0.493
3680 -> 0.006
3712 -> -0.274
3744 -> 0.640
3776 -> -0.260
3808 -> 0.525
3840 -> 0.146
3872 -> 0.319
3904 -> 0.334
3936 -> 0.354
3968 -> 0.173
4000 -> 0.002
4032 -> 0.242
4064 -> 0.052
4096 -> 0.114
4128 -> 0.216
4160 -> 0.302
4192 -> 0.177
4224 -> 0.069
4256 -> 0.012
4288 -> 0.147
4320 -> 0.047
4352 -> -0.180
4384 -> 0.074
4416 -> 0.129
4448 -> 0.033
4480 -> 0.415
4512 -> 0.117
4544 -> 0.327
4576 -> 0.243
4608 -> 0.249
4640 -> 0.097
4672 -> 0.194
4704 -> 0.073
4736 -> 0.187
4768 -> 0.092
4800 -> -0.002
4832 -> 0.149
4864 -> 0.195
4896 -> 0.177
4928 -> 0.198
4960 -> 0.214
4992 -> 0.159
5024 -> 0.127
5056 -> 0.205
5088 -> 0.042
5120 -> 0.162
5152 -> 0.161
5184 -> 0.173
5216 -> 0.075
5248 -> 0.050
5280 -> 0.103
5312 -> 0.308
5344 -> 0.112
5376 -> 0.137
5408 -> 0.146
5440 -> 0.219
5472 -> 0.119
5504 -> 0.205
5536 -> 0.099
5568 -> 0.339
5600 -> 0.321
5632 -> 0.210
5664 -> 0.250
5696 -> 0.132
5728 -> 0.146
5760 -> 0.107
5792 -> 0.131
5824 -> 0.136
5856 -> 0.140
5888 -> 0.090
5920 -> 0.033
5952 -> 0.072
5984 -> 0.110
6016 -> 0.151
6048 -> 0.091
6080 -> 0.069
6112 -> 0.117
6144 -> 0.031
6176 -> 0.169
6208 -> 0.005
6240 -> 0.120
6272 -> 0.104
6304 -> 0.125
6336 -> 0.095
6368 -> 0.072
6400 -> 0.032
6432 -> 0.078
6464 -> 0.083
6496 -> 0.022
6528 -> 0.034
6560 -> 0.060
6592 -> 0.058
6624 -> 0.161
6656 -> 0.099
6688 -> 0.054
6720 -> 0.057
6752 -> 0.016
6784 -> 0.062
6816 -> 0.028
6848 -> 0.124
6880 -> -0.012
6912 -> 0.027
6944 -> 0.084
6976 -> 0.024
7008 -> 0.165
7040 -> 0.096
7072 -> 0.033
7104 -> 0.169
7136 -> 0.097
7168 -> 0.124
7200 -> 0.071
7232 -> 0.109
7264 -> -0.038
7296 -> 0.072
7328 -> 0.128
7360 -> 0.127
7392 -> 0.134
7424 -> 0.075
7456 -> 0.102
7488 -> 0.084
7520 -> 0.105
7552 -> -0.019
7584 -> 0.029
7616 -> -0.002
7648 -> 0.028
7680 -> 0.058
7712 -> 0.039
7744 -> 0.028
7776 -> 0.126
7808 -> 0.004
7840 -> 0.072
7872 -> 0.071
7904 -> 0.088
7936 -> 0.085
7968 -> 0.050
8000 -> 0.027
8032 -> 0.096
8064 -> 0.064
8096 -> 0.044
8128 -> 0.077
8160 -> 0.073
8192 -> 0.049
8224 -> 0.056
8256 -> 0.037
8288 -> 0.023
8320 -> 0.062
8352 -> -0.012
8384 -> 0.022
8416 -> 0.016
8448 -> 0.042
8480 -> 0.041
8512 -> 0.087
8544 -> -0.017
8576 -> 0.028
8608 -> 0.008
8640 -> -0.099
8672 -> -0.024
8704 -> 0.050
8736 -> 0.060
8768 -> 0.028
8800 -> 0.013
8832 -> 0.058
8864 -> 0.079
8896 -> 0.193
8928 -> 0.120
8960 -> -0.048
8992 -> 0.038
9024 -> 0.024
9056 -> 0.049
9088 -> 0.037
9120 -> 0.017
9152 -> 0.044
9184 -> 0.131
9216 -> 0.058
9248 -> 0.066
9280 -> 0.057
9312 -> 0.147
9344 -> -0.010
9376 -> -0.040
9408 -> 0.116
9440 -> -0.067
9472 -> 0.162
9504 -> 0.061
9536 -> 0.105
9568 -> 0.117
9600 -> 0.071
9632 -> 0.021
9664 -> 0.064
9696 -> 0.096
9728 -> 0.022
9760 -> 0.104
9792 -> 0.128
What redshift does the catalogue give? 1.389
